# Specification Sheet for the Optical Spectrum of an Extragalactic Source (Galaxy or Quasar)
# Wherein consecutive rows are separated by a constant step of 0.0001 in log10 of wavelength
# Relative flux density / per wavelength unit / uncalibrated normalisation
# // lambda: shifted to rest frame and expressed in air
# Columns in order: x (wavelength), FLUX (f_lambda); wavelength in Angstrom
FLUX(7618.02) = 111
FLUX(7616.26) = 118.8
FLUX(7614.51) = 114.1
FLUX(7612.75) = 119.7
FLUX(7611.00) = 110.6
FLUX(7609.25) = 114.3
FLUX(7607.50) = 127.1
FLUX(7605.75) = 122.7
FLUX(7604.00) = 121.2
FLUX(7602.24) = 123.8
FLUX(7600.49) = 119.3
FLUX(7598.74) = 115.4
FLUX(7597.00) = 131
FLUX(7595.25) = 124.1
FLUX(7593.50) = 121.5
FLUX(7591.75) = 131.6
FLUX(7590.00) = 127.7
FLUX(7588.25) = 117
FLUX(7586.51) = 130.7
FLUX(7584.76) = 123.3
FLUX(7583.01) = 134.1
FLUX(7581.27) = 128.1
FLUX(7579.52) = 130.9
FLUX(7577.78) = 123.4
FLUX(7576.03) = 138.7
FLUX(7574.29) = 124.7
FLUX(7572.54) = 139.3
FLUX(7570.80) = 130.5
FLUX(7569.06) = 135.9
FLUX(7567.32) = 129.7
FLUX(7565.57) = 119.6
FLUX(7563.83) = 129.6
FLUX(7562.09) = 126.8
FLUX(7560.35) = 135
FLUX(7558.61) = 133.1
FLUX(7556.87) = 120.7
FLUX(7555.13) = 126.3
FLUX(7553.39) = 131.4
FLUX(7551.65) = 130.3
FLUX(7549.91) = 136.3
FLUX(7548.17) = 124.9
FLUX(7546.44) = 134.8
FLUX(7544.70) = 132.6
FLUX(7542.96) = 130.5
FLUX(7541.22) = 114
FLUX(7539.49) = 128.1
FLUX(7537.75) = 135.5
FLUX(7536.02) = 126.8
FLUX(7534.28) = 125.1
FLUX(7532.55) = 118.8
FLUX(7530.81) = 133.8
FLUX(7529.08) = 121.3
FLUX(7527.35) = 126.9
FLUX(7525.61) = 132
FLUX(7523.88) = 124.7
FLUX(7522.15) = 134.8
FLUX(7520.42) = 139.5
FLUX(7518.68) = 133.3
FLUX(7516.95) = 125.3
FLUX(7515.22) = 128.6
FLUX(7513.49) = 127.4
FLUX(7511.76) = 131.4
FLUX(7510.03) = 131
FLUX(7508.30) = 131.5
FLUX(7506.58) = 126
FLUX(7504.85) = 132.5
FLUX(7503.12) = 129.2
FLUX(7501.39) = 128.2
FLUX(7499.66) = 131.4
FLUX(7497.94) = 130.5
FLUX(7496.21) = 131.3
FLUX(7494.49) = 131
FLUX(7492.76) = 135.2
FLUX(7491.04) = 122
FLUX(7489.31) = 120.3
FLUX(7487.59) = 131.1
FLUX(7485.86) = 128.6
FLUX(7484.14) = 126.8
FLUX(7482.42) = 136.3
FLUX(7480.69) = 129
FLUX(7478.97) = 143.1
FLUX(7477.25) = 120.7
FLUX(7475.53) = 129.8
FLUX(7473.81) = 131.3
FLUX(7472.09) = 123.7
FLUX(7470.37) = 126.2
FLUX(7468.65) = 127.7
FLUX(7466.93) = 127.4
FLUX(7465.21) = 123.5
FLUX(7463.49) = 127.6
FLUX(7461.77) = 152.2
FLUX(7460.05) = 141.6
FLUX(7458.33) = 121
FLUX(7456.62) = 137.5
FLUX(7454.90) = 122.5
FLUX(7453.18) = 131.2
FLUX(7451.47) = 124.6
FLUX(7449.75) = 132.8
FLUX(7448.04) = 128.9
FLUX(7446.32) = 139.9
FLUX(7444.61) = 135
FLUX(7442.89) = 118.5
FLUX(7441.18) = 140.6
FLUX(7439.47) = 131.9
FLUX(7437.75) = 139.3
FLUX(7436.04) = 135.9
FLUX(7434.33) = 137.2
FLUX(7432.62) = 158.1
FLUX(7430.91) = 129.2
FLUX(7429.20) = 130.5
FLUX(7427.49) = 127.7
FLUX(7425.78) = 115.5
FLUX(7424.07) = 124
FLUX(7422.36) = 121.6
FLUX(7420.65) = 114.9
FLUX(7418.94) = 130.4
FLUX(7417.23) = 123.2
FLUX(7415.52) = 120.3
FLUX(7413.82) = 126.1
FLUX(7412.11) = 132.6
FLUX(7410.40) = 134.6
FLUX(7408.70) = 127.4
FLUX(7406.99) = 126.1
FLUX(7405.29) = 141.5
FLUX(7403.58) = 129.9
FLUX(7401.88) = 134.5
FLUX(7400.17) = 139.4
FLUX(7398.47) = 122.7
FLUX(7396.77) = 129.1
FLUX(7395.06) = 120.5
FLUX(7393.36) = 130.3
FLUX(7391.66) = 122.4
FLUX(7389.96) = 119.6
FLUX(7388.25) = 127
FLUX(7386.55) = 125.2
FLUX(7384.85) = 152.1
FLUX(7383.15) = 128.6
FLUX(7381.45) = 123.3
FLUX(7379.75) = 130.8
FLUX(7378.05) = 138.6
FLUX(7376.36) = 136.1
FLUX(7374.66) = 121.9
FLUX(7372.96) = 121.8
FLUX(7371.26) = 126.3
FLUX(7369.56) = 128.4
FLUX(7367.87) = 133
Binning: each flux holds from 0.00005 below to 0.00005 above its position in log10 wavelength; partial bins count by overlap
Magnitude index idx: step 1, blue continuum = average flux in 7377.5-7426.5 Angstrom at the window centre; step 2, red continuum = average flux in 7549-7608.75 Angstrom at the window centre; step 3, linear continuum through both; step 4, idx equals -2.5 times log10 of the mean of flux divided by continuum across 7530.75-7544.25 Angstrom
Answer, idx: 0.012 mag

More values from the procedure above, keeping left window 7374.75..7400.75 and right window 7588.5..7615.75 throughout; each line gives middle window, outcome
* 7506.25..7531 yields -0.05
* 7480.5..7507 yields -0.03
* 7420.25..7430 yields 0.05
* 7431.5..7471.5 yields -0.05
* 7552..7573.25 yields -0.06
